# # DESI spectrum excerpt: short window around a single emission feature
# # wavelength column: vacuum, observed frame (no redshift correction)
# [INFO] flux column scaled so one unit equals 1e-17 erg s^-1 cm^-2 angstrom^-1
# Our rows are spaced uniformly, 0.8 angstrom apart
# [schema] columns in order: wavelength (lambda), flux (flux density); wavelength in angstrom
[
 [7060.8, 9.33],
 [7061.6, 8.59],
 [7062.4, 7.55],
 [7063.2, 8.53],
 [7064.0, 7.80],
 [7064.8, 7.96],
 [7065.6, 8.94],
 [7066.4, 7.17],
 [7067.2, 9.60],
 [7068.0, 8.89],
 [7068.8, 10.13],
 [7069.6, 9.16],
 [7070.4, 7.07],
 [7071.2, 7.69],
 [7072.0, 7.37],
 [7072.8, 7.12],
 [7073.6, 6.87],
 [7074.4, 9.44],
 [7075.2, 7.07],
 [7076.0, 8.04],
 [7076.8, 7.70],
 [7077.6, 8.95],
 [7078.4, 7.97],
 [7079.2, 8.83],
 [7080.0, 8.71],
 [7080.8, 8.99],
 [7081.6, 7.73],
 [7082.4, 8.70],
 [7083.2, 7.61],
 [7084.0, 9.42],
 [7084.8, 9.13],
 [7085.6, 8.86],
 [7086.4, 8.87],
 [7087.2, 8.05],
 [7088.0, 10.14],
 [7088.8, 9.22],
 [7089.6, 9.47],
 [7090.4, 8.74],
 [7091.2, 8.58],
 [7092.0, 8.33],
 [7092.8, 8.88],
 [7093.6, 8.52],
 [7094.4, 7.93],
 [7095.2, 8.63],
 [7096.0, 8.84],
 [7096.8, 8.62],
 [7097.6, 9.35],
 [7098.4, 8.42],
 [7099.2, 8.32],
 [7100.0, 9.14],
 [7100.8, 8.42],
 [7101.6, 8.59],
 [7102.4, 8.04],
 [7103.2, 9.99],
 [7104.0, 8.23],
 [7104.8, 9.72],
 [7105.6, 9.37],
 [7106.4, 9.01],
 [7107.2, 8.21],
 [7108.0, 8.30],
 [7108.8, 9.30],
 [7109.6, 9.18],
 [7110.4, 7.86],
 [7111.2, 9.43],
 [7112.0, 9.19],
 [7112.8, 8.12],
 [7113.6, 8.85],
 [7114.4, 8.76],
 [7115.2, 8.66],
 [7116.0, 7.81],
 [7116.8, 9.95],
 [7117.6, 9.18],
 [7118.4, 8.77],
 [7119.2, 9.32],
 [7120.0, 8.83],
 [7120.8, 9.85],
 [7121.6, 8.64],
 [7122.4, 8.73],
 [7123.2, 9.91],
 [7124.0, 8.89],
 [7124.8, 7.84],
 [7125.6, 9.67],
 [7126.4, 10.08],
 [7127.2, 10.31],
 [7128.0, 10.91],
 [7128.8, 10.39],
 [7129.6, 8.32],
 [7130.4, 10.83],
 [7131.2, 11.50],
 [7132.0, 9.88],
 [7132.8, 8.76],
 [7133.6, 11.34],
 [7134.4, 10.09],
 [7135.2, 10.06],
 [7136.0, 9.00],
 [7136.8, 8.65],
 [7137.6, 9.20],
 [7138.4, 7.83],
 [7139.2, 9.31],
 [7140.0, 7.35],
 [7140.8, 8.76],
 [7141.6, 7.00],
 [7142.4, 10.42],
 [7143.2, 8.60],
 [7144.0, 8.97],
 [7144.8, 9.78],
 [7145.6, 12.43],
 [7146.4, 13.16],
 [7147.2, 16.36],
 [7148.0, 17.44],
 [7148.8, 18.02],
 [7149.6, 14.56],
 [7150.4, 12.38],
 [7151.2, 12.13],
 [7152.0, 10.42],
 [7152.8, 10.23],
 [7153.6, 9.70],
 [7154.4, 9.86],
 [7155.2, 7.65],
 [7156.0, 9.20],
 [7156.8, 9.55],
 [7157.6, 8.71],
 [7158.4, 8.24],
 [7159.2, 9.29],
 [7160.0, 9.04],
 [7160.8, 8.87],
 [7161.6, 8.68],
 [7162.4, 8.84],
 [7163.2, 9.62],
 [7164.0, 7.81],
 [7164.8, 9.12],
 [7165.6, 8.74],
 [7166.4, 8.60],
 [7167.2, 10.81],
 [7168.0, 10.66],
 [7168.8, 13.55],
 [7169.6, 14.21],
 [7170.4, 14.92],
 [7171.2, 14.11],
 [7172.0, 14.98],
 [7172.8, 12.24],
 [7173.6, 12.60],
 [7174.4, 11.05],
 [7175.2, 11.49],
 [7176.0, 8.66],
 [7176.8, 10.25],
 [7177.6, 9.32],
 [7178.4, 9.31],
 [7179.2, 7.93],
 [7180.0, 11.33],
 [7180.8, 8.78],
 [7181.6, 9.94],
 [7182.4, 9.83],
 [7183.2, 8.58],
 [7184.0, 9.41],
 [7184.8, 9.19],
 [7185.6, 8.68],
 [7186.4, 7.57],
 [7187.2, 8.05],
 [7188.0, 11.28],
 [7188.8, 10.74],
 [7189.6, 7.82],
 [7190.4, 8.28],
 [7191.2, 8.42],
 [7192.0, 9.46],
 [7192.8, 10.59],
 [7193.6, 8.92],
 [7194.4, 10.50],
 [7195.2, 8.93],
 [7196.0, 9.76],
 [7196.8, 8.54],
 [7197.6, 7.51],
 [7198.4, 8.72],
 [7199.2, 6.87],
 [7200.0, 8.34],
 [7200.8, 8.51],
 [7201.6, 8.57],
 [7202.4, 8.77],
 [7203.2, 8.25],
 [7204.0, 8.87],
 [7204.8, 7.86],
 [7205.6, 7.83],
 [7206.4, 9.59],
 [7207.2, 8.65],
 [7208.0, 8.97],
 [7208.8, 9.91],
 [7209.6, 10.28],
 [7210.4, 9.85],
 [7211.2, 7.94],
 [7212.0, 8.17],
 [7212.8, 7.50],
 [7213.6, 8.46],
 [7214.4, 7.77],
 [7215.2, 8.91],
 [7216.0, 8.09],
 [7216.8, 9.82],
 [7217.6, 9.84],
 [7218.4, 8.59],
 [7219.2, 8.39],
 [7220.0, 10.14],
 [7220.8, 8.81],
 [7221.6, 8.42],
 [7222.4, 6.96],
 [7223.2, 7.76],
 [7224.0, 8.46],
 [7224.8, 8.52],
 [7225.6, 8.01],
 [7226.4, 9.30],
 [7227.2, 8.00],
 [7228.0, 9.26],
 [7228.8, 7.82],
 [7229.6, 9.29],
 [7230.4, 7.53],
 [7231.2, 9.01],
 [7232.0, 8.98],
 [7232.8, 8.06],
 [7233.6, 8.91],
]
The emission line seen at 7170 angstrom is [N II] 6583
